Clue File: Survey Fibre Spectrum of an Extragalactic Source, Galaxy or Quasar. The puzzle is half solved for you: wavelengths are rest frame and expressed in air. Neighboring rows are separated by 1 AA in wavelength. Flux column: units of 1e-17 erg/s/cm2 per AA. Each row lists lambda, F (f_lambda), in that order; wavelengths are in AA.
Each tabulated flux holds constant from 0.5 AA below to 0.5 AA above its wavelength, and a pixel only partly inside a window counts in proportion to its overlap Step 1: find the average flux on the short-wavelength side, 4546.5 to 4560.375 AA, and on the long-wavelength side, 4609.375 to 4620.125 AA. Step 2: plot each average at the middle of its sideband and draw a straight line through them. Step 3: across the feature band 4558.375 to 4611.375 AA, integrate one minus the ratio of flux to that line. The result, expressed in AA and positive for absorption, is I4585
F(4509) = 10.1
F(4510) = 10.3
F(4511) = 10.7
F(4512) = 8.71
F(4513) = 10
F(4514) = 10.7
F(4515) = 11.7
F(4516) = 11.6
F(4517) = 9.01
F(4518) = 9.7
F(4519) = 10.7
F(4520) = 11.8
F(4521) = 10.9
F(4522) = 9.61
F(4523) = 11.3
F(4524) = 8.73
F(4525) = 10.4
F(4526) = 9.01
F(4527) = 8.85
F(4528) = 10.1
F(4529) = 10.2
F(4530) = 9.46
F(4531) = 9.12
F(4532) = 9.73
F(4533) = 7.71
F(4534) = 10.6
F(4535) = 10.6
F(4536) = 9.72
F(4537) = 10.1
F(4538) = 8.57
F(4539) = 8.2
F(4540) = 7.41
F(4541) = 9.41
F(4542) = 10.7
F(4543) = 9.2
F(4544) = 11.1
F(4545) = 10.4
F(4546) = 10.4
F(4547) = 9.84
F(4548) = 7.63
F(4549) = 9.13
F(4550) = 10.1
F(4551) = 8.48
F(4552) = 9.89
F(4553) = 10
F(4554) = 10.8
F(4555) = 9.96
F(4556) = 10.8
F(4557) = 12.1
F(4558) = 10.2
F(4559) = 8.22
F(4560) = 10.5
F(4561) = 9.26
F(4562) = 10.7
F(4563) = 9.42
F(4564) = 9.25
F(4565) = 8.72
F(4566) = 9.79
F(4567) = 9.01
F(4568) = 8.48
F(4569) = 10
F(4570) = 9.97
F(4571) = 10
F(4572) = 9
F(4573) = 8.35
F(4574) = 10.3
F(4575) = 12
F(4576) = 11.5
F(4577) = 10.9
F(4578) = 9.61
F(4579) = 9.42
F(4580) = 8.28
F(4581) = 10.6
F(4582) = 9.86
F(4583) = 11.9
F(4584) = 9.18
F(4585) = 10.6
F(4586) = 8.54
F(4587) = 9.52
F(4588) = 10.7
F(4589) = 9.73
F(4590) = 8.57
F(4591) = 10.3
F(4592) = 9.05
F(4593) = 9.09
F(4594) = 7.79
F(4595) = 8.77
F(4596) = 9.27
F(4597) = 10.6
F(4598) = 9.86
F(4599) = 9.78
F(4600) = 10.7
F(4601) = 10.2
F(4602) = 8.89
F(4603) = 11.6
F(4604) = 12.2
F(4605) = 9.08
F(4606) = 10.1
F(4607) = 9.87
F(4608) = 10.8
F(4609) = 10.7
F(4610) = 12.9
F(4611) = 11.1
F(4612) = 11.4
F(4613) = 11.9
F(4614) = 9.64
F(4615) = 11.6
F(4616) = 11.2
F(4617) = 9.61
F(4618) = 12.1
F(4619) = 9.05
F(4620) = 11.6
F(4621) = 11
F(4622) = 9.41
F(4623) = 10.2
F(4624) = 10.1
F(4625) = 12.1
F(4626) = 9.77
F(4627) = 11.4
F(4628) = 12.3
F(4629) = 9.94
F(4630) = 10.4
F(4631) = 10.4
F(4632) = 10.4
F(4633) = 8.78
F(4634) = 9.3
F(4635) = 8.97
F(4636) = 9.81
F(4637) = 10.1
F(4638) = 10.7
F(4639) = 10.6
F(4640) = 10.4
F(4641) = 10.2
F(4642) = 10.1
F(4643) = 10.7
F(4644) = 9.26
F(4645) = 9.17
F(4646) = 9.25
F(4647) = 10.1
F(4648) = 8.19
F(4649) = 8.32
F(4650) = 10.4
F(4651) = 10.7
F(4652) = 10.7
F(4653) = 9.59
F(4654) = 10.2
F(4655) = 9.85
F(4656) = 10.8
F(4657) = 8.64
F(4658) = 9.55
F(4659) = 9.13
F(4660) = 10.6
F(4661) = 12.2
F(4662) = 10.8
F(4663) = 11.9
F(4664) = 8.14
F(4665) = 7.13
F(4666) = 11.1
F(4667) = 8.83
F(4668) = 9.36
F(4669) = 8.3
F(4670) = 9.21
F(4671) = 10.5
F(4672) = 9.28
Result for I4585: 2.9 AA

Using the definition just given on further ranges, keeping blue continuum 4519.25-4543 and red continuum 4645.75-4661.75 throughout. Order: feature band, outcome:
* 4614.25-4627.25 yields -1.09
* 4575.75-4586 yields -0.32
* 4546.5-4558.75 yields -0.21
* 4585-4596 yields 0.58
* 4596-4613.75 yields -1.48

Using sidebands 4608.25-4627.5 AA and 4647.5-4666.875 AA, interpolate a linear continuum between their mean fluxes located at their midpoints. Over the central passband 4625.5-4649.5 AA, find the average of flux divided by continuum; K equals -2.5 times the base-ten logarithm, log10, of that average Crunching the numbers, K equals 0.05 mag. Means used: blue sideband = 10.9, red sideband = 9.87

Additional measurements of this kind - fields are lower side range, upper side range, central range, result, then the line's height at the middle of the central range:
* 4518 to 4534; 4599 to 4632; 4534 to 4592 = 0.05 mag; 10.2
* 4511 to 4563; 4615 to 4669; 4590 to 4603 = 0.05 mag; 9.99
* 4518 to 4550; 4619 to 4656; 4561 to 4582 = 0.01 mag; 9.85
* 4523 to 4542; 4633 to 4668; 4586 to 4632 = -0.07 mag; 9.69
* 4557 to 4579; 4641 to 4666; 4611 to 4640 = -0.07 mag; 9.83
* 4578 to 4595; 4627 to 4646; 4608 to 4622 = -0.12 mag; 9.86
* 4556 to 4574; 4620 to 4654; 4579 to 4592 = 0.00 mag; 9.77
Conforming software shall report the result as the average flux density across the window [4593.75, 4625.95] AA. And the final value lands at 10.5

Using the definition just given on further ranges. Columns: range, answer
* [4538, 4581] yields 9.72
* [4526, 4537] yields 9.6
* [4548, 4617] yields 10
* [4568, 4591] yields 9.91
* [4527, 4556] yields 9.6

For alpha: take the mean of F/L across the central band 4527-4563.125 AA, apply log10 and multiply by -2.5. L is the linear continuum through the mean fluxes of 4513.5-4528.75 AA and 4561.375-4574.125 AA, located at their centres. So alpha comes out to 0.01 mag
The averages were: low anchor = 10.3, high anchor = 9.43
